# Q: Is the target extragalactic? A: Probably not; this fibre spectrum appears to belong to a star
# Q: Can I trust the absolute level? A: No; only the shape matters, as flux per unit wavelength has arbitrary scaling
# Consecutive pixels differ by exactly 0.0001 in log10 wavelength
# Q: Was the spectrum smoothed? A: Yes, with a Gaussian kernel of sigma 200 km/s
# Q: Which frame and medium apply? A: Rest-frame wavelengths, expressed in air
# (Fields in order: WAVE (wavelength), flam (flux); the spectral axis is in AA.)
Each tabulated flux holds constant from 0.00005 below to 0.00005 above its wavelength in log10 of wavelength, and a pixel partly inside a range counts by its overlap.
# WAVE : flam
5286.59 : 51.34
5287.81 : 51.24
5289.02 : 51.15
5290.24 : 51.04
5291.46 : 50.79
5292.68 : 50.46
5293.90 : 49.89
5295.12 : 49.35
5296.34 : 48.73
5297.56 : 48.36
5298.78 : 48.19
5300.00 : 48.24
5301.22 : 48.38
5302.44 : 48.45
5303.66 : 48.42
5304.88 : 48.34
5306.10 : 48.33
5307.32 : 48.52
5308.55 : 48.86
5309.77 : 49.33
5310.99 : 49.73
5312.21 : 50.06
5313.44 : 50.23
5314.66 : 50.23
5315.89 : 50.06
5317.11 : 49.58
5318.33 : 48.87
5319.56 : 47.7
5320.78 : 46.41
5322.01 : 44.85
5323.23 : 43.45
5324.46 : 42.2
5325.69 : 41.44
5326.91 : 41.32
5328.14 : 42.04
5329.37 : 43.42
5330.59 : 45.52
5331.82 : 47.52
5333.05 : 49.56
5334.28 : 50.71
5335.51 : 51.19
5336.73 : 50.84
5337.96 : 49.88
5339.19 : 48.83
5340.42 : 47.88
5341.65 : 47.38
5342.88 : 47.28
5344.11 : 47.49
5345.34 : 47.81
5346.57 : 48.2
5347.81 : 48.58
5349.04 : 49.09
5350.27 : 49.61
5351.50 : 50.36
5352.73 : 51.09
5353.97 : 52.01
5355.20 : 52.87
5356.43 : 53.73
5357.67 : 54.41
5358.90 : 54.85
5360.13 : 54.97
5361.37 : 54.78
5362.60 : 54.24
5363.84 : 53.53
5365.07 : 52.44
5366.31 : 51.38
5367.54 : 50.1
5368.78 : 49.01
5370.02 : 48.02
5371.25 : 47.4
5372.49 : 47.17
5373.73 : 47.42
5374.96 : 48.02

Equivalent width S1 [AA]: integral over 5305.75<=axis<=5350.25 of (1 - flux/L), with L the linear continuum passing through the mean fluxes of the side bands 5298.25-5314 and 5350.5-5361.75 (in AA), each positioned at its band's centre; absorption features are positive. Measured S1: 2.7 AA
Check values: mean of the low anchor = 48.9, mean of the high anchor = 53.1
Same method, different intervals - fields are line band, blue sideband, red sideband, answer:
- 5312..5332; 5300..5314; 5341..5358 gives 1.30 AA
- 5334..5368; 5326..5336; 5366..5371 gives -2.13 AA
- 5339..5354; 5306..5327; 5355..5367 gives 0.85 AA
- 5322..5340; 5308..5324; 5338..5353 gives 0.83 AA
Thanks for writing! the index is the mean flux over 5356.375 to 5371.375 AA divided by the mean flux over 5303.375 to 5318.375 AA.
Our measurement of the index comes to 1.06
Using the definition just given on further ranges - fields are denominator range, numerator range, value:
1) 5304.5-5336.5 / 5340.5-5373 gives 1.07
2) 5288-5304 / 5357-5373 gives 1.05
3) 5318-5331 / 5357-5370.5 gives 1.19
